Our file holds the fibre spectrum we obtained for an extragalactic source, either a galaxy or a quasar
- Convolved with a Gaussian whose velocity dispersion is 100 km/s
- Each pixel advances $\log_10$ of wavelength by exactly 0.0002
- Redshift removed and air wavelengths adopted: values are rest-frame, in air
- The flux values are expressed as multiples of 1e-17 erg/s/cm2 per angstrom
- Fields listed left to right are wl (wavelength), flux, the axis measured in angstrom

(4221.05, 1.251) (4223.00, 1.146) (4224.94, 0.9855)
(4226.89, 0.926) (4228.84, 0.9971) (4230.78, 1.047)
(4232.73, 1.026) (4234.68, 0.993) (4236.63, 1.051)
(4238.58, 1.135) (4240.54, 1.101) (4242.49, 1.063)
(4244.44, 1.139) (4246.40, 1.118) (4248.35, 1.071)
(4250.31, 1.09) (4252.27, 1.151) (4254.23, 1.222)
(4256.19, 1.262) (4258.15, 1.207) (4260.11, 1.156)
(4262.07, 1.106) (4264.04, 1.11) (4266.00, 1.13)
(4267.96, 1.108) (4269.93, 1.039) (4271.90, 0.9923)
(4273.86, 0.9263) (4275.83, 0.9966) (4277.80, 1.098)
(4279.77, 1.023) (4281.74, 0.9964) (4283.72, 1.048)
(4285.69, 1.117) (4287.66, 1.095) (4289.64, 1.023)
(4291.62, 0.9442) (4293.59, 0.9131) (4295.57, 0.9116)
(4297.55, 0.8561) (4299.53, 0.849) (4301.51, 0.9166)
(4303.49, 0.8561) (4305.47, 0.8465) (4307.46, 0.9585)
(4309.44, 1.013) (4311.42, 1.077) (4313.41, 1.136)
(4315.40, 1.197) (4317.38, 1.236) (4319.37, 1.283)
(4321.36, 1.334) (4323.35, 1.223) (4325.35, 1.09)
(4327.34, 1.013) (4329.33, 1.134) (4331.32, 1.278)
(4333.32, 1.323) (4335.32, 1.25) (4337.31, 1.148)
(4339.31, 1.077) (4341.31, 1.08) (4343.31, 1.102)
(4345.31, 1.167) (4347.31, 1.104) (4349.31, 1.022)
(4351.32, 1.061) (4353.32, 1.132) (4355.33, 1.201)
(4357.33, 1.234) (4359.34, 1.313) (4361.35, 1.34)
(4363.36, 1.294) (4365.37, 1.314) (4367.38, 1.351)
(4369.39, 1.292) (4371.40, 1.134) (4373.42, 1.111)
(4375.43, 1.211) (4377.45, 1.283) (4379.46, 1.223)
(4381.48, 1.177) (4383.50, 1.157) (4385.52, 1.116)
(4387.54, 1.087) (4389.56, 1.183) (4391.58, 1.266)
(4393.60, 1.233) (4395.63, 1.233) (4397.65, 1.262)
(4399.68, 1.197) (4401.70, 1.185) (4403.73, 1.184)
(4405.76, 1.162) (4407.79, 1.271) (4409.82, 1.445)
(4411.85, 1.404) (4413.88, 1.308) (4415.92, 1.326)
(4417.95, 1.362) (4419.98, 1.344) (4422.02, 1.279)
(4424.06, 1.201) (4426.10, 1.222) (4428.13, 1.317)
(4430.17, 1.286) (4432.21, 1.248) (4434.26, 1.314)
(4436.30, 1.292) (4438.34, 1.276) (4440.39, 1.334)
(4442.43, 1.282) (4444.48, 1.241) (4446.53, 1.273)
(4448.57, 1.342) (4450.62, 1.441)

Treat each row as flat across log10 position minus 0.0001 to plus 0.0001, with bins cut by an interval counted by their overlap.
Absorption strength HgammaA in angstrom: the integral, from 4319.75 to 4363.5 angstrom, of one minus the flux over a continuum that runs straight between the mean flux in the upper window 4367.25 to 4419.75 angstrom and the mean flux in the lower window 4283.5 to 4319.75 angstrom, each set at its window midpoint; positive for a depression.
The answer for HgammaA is -2.7 angstrom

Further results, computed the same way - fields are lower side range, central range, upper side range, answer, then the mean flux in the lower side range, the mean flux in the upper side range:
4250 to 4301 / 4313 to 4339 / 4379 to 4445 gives -1.7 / 1.05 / 1.26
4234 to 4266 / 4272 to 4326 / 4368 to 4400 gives 5.5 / 1.12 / 1.2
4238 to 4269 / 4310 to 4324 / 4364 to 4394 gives -0.4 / 1.14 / 1.21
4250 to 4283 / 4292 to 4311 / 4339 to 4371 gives 3.8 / 1.09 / 1.19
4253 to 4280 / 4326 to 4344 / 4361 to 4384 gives 0.5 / 1.1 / 1.24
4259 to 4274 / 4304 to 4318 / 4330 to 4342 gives 1.2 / 1.08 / 1.19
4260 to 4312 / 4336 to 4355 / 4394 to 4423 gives 0.5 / 1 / 1.28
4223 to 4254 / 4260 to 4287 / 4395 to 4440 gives 1.2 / 1.07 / 1.28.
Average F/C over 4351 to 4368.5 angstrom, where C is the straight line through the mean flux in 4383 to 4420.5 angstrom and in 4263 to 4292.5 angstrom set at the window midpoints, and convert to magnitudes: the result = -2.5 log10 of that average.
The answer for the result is -0.07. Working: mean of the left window 1.04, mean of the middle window 1.26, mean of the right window 1.25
